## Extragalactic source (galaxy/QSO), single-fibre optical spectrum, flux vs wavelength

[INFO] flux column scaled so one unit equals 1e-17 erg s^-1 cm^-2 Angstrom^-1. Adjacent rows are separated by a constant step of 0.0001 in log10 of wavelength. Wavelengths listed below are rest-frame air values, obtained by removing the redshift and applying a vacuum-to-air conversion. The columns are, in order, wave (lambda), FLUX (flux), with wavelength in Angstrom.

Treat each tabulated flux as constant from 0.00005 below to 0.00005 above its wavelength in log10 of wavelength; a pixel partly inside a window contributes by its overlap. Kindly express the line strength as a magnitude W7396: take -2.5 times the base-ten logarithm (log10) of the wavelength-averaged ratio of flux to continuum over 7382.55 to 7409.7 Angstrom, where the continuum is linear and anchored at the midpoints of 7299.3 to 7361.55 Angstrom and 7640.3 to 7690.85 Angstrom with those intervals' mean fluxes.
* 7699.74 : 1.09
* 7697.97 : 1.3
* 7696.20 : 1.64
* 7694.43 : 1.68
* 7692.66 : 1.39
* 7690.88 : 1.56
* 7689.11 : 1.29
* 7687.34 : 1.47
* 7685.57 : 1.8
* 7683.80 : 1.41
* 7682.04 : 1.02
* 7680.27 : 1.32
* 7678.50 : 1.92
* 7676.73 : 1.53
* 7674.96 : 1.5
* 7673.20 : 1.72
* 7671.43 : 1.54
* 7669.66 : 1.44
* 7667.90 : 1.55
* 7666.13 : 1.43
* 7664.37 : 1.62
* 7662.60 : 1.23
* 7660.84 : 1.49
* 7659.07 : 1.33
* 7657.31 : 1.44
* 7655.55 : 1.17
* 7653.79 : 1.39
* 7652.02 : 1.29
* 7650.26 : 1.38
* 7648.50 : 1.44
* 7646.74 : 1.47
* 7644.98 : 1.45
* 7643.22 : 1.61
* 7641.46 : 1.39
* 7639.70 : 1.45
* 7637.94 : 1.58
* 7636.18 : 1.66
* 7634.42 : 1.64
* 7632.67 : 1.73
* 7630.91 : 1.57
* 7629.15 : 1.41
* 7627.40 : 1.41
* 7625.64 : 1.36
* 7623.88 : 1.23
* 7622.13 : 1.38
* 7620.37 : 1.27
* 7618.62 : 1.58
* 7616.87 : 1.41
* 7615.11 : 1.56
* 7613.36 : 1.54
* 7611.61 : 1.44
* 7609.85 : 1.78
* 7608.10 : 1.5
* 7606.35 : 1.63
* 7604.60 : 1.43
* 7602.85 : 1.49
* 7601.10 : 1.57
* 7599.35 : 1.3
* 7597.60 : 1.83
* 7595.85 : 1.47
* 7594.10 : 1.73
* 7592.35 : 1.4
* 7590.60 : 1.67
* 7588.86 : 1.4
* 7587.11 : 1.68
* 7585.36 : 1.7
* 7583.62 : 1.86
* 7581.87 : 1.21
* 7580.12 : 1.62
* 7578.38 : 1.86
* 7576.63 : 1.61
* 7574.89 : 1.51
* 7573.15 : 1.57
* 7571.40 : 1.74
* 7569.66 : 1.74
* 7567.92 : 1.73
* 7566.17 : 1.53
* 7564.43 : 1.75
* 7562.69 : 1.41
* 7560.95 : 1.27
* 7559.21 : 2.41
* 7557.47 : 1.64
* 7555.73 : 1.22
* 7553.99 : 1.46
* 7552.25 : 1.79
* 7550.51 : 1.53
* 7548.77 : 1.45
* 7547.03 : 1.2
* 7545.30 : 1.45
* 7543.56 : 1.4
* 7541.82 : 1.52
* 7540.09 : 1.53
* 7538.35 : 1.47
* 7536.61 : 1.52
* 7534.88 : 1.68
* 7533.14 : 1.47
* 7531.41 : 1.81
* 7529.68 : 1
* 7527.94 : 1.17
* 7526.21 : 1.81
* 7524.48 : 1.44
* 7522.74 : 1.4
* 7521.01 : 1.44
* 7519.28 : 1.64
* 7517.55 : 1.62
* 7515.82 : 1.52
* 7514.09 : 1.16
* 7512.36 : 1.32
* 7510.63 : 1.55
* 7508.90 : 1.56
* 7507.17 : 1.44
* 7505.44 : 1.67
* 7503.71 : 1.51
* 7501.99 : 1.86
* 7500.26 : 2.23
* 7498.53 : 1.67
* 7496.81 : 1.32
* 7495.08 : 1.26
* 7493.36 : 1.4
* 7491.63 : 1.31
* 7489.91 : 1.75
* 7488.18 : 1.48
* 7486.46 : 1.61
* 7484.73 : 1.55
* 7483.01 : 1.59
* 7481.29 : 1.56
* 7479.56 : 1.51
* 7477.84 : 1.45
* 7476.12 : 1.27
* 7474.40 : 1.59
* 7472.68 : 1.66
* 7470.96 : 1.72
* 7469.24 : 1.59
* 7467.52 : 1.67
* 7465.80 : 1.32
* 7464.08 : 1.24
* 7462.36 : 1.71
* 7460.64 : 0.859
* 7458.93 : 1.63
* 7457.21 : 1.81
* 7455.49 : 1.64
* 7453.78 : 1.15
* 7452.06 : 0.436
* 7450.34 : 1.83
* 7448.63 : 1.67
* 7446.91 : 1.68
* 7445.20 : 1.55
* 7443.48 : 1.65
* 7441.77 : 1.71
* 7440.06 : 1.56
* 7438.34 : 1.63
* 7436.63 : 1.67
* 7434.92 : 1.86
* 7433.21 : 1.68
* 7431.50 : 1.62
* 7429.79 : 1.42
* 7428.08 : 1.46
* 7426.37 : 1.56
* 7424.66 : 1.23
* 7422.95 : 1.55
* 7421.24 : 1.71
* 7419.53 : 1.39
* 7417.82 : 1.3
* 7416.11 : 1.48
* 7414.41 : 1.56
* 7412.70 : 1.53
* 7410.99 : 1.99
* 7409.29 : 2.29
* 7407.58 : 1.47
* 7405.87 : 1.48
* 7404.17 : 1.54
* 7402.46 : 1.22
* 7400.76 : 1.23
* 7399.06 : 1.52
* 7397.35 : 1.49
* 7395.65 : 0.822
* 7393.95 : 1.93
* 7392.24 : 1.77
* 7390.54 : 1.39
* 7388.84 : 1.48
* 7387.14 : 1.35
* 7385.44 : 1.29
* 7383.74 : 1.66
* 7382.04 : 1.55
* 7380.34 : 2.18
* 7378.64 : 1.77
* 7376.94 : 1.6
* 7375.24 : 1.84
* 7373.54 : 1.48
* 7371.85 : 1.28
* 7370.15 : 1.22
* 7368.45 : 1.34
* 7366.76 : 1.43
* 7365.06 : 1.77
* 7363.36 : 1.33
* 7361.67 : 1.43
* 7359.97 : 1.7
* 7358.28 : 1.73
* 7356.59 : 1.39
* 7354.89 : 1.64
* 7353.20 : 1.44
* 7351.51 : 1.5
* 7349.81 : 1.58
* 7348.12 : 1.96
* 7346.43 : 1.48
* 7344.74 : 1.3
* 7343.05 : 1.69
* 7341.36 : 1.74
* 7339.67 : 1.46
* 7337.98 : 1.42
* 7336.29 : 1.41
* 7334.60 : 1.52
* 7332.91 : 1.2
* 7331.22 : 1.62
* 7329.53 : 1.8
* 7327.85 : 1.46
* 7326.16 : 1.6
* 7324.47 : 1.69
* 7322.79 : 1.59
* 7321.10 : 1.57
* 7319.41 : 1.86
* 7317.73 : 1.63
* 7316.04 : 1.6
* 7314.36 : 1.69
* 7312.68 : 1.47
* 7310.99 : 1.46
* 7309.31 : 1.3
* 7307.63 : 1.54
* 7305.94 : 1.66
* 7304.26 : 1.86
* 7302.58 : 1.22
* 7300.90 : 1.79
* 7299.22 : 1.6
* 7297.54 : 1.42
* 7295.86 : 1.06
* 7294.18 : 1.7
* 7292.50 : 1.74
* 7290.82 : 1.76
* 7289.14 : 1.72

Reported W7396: 0.05 mag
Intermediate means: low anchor 1.57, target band 1.48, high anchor 1.45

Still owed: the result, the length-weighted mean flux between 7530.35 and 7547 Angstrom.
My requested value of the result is 1.52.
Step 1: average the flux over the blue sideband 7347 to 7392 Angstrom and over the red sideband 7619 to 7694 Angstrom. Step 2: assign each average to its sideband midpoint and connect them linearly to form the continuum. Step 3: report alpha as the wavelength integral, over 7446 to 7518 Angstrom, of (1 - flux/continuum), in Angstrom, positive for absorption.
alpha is 0.4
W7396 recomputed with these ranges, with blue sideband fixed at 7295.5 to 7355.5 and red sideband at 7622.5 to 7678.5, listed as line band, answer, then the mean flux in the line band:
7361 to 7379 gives 0.04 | 1.49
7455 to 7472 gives 0.00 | 1.52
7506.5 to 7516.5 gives 0.06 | 1.42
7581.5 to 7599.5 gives -0.07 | 1.59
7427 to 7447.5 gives -0.07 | 1.62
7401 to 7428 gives -0.01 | 1.54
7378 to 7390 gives -0.04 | 1.6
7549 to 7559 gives -0.06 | 1.58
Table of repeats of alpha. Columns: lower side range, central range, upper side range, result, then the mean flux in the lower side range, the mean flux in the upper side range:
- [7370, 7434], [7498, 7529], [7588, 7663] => -0.9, 1.54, 1.48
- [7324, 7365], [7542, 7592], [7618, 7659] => -3.9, 1.55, 1.44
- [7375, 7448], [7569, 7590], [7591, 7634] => -1.5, 1.57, 1.5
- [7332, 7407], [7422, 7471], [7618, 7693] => -0.6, 1.51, 1.46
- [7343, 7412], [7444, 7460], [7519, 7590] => 0.7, 1.55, 1.55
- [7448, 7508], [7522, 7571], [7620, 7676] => -1.3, 1.51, 1.46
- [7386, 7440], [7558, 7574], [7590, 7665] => -2.0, 1.54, 1.48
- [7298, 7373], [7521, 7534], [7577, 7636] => 0.8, 1.54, 1.54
